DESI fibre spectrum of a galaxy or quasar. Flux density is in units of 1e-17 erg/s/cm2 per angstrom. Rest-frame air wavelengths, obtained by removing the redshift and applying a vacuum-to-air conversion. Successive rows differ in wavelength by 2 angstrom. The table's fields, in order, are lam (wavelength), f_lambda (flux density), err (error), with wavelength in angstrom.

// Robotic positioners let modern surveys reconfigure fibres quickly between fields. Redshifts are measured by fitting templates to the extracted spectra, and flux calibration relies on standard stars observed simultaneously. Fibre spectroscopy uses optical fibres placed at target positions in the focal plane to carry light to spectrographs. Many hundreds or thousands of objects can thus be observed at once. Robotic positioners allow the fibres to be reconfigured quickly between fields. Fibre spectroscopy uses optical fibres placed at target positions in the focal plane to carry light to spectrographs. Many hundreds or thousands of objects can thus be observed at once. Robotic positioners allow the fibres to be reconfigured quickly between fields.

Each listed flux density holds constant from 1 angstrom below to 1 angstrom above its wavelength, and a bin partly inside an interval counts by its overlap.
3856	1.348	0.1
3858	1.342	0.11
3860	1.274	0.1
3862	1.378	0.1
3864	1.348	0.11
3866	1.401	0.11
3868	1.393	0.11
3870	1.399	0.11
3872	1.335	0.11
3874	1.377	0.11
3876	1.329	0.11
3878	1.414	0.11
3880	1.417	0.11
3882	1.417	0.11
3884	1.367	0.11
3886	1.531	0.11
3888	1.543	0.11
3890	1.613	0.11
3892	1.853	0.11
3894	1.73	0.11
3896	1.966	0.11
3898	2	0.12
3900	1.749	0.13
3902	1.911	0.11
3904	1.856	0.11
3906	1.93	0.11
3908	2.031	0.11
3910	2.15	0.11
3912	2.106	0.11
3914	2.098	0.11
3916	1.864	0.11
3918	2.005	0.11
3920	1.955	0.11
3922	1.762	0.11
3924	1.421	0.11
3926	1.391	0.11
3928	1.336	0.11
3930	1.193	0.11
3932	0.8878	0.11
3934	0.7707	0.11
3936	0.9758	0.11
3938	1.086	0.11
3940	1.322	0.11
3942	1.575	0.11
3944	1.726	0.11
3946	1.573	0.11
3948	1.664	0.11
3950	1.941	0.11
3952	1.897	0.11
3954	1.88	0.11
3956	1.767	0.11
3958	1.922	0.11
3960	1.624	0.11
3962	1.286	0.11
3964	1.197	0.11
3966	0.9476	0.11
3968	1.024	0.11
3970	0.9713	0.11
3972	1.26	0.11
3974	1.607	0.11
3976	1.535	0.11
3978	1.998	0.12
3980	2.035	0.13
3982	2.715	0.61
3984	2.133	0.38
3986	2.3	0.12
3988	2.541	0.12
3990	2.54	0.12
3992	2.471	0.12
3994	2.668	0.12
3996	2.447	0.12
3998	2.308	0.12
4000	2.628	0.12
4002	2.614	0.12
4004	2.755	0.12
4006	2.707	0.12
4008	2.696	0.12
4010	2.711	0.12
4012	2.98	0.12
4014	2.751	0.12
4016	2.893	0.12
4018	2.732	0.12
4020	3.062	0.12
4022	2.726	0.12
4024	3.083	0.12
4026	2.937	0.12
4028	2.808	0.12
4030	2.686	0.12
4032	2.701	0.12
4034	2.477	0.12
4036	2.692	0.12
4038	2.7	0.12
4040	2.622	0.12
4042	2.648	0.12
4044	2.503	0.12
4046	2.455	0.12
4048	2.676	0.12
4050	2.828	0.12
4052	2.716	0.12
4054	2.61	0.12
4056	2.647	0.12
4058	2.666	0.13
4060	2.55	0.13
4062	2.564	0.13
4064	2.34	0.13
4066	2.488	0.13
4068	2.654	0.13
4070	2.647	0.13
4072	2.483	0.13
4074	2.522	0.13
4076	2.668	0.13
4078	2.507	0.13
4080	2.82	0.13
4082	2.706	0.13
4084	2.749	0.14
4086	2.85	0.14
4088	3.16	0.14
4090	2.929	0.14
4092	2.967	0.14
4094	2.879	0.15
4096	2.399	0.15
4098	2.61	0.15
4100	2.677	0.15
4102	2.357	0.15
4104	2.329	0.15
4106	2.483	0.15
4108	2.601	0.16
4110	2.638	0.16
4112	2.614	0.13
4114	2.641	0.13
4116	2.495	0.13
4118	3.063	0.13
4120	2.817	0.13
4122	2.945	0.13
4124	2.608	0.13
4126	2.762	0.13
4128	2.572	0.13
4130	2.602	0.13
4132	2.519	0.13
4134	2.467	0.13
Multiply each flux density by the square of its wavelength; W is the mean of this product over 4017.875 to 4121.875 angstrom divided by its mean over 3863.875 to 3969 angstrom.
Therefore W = 1.84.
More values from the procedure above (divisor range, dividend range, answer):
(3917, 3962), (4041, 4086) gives 1.82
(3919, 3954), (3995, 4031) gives 1.97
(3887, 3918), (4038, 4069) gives 1.48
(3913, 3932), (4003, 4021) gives 1.81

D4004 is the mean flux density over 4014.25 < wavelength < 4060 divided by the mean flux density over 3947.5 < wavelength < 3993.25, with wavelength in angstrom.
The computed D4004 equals 1.5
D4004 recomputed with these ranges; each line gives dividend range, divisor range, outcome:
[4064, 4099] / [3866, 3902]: 1.73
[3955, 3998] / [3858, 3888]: 1.35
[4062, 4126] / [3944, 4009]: 1.34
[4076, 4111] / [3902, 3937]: 1.64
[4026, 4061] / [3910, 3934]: 1.64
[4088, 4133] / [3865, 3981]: 1.70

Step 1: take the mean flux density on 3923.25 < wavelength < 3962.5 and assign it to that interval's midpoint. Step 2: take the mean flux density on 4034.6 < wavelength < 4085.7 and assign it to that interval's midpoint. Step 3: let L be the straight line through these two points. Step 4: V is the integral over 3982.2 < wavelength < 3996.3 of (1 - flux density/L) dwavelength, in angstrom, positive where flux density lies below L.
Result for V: -3.9 angstrom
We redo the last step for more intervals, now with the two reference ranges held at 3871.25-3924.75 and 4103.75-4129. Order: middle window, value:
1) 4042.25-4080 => -2.50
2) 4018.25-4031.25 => -3.40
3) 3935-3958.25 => 4.13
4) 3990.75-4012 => -4.30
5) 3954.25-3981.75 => 6.96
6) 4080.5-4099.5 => -1.84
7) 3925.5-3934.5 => 3.61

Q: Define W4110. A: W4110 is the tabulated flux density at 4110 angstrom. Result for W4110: 2.638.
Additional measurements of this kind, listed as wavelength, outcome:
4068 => 2.654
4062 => 2.564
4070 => 2.647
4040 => 2.622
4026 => 2.937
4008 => 2.696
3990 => 2.54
